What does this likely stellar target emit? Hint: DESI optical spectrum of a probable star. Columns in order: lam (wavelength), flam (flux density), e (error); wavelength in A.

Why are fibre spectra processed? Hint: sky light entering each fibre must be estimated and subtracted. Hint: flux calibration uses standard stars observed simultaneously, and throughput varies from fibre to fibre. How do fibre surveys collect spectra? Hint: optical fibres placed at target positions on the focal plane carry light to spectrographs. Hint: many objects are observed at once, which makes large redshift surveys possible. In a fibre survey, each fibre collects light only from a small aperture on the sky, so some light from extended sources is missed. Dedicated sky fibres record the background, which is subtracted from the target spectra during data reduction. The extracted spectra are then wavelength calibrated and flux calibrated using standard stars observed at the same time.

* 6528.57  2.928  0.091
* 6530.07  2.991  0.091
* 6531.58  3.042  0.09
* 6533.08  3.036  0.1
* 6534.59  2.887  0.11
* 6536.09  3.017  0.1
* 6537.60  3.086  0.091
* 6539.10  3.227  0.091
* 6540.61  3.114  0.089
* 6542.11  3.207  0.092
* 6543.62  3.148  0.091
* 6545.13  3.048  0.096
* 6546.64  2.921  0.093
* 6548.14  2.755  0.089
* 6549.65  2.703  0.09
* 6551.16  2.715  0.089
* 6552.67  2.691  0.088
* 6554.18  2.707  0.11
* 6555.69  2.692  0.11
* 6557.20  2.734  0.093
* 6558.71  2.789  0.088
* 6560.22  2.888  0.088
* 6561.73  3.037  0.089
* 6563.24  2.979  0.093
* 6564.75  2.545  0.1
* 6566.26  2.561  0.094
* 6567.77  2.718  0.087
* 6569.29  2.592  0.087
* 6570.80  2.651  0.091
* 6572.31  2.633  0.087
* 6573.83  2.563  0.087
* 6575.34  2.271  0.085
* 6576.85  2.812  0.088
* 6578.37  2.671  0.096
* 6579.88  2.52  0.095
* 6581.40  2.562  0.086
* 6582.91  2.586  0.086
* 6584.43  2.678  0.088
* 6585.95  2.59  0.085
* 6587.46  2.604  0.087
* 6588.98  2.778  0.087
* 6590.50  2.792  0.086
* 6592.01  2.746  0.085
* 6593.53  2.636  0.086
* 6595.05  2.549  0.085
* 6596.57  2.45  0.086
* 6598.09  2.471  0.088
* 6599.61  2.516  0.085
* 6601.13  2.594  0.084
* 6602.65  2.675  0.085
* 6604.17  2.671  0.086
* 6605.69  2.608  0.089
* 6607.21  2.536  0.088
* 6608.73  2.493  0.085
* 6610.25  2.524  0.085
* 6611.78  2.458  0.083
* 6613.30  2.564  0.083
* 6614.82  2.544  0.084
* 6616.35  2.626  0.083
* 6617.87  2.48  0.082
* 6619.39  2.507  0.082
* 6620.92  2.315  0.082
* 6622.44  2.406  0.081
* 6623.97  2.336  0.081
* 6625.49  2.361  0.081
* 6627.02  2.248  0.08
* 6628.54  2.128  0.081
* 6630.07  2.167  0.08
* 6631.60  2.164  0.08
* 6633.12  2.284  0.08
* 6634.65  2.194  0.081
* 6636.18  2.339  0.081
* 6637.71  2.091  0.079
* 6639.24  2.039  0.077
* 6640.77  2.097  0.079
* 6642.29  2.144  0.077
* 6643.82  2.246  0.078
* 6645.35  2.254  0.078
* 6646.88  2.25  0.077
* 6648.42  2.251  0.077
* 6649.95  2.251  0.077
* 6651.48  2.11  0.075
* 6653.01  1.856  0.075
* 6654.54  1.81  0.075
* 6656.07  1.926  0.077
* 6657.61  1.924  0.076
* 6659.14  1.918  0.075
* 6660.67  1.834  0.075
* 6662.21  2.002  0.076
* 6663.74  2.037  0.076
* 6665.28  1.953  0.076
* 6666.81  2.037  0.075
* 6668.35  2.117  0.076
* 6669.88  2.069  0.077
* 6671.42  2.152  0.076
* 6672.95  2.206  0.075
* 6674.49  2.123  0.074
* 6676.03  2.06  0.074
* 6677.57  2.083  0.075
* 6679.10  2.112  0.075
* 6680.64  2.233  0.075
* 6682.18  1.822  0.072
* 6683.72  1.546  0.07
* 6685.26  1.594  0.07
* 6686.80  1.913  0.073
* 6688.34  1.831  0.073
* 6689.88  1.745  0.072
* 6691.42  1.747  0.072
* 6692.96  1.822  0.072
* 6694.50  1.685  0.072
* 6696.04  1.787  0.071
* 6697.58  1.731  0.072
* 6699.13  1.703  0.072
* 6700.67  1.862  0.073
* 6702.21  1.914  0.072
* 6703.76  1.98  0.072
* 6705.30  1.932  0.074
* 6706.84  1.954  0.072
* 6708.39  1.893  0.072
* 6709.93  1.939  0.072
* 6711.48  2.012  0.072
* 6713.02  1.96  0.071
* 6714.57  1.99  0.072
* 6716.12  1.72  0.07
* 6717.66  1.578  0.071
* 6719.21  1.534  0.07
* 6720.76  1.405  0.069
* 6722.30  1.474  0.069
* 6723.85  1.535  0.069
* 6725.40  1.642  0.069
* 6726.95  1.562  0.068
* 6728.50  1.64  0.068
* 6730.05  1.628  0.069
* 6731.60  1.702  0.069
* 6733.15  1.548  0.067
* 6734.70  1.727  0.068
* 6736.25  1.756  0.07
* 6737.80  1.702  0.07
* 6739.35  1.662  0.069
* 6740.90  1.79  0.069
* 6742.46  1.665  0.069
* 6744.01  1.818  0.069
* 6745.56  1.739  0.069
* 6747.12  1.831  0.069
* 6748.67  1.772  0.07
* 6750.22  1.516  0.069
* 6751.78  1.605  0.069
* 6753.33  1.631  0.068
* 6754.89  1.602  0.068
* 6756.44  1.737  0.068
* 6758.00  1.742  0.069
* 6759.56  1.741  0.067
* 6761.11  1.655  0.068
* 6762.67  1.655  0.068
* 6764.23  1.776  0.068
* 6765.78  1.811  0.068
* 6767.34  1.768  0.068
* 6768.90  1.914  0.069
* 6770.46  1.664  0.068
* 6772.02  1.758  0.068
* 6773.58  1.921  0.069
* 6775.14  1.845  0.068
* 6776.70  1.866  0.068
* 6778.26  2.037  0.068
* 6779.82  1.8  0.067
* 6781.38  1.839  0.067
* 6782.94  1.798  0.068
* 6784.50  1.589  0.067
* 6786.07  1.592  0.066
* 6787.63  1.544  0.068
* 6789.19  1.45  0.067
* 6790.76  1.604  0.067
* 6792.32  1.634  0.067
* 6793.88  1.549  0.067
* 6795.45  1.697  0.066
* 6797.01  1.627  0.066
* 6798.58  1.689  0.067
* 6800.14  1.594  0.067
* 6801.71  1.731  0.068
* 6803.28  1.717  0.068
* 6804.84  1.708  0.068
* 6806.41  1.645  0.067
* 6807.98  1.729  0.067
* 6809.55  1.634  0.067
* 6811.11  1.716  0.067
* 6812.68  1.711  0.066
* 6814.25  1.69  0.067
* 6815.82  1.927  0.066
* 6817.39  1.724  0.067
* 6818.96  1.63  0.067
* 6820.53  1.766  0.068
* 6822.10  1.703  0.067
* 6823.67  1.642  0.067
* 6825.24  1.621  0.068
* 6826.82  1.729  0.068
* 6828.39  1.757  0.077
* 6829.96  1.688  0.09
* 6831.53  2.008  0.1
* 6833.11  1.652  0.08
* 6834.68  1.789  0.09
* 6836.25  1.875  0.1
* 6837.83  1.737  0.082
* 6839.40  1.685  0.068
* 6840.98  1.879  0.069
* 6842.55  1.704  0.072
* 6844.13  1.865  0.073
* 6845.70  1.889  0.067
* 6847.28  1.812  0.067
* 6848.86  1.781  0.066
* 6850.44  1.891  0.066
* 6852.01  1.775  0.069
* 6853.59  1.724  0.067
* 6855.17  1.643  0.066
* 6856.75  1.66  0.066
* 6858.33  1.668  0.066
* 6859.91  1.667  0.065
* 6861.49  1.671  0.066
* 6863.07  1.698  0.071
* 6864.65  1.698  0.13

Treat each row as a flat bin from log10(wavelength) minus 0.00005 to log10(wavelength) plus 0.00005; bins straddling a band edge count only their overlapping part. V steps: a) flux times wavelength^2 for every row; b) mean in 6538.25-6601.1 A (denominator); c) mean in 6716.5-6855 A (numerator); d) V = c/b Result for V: 0.7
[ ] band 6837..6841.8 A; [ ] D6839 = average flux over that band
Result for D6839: 1.77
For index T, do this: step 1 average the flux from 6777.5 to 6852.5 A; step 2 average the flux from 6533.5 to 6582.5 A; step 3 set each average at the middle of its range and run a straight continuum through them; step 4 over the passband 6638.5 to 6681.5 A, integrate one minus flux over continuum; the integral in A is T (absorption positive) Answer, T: 5.4 A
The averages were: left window 2.79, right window 1.73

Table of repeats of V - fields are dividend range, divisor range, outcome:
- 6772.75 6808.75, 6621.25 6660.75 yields 0.83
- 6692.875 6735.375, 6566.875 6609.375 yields 0.69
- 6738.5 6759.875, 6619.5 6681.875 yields 0.82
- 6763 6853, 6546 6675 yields 0.76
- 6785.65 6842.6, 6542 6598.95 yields 0.68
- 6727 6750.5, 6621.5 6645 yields 0.79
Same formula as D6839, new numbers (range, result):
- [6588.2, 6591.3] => 2.79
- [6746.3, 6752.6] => 1.68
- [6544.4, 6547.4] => 2.99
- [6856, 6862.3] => 1.67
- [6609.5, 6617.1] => 2.54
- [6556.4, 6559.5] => 2.76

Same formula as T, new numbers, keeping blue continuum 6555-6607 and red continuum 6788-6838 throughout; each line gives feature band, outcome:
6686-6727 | 6.92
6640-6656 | 1.74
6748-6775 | 2.59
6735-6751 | 2.10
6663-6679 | 1.37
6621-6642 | 1.92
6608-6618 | -0.04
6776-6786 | 0.14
